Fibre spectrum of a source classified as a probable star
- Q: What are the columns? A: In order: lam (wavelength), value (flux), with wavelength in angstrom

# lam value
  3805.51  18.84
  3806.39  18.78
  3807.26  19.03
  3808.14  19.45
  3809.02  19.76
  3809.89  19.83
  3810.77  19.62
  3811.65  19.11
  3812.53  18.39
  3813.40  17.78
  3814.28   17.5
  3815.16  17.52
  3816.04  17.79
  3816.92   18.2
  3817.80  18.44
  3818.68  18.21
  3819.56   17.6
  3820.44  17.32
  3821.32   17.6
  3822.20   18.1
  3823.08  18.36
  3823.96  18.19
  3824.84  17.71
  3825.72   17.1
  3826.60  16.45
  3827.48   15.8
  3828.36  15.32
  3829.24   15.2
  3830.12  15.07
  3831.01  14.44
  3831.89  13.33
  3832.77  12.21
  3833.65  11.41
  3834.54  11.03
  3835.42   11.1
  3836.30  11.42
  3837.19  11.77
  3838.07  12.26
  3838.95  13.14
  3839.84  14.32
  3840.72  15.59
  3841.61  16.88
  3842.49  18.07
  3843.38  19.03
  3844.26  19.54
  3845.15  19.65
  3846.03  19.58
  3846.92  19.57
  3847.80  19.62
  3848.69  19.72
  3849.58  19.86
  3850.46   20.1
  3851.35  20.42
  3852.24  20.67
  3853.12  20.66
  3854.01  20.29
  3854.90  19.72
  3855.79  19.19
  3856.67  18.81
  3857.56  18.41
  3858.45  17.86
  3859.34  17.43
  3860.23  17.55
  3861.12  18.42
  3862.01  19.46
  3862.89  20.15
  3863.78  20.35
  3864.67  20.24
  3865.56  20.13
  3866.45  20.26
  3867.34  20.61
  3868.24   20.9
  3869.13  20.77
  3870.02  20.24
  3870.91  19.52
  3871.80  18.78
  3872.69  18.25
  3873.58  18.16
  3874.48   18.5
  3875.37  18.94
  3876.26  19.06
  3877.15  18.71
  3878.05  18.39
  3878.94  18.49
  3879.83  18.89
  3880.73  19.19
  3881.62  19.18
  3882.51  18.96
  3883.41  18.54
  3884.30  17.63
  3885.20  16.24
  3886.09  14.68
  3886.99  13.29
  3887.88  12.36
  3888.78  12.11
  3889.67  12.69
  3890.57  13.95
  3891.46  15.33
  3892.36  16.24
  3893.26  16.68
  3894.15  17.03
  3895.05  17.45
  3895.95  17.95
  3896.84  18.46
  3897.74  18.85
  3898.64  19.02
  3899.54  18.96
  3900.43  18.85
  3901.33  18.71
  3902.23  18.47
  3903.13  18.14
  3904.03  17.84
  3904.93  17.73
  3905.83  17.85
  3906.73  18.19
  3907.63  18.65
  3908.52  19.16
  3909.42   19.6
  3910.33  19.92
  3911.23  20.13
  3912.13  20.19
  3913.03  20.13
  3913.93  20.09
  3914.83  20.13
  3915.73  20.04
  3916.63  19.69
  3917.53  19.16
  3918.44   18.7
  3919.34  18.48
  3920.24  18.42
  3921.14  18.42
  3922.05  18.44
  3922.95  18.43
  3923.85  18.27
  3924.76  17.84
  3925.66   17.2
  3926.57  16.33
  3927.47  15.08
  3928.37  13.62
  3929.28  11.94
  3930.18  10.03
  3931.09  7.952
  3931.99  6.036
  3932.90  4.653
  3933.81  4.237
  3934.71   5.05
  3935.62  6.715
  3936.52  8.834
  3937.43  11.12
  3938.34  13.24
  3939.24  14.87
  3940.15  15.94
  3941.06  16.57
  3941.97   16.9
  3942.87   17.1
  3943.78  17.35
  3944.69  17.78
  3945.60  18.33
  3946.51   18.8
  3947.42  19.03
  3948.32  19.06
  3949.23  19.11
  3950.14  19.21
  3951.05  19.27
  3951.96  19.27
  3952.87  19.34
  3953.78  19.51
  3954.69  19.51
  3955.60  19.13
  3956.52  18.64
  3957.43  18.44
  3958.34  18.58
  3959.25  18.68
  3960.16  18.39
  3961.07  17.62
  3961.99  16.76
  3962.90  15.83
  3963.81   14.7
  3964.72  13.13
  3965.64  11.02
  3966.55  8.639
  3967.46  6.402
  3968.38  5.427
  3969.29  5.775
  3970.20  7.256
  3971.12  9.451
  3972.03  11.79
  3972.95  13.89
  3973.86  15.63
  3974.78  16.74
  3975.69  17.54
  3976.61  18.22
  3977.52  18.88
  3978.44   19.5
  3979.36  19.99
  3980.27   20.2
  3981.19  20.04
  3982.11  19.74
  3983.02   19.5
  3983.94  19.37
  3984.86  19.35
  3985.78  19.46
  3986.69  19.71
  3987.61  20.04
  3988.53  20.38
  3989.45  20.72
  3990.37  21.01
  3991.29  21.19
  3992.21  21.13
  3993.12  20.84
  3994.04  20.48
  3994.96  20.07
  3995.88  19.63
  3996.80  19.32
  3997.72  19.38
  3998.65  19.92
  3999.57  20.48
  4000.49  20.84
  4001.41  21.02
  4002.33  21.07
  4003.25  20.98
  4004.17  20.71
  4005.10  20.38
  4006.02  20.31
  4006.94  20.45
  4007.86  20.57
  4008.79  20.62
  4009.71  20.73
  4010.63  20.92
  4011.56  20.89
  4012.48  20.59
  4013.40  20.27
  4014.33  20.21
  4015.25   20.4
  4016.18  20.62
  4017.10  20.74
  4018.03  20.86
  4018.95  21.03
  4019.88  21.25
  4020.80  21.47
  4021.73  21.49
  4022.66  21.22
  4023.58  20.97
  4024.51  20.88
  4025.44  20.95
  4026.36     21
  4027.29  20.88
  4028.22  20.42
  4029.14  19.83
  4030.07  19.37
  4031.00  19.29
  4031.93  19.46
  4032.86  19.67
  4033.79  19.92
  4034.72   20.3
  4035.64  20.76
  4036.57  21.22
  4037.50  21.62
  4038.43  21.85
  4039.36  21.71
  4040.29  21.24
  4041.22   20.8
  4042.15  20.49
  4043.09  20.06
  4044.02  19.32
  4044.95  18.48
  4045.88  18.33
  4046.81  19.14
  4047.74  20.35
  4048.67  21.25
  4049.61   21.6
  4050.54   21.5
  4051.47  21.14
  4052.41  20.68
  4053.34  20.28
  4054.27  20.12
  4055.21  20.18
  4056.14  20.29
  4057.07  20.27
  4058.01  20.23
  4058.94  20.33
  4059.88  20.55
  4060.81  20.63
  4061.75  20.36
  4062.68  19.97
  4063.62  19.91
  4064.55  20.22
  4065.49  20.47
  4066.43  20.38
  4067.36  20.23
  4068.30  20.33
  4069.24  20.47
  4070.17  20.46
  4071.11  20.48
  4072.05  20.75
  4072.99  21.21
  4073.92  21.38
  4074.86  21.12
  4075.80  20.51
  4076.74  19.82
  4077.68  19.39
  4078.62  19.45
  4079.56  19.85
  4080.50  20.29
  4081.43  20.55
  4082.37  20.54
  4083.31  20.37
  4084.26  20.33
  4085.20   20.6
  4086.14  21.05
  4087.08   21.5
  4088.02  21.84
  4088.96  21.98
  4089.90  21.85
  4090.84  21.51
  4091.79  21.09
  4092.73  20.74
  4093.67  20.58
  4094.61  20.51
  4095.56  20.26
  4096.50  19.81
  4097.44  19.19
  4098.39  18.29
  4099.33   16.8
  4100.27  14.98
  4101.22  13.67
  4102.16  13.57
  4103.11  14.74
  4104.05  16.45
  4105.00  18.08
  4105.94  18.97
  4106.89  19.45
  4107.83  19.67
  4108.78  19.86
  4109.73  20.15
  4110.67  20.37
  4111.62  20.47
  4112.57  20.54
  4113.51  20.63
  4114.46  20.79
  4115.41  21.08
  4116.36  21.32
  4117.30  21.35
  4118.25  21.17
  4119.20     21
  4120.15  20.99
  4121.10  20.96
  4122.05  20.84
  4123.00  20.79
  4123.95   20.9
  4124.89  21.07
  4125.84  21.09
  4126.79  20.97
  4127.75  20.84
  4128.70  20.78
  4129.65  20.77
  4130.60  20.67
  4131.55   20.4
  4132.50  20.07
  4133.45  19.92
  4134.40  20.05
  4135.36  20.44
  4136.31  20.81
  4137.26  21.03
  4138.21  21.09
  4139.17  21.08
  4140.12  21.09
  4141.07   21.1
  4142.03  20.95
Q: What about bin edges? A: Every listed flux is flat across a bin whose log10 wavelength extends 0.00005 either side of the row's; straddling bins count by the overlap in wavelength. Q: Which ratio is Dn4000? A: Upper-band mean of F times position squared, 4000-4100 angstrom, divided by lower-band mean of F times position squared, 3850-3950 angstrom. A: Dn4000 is 1.28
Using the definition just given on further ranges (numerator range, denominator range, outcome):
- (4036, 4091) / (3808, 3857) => 1.34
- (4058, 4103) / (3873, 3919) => 1.22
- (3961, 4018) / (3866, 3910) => 1.07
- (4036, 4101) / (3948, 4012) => 1.18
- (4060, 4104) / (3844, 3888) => 1.17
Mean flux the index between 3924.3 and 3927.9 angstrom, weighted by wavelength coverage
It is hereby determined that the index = 16.6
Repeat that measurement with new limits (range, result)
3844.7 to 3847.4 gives 19.6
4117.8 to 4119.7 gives 21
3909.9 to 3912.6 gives 20.1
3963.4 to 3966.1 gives 12.9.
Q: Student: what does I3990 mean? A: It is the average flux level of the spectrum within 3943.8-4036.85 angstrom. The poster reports 18.7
